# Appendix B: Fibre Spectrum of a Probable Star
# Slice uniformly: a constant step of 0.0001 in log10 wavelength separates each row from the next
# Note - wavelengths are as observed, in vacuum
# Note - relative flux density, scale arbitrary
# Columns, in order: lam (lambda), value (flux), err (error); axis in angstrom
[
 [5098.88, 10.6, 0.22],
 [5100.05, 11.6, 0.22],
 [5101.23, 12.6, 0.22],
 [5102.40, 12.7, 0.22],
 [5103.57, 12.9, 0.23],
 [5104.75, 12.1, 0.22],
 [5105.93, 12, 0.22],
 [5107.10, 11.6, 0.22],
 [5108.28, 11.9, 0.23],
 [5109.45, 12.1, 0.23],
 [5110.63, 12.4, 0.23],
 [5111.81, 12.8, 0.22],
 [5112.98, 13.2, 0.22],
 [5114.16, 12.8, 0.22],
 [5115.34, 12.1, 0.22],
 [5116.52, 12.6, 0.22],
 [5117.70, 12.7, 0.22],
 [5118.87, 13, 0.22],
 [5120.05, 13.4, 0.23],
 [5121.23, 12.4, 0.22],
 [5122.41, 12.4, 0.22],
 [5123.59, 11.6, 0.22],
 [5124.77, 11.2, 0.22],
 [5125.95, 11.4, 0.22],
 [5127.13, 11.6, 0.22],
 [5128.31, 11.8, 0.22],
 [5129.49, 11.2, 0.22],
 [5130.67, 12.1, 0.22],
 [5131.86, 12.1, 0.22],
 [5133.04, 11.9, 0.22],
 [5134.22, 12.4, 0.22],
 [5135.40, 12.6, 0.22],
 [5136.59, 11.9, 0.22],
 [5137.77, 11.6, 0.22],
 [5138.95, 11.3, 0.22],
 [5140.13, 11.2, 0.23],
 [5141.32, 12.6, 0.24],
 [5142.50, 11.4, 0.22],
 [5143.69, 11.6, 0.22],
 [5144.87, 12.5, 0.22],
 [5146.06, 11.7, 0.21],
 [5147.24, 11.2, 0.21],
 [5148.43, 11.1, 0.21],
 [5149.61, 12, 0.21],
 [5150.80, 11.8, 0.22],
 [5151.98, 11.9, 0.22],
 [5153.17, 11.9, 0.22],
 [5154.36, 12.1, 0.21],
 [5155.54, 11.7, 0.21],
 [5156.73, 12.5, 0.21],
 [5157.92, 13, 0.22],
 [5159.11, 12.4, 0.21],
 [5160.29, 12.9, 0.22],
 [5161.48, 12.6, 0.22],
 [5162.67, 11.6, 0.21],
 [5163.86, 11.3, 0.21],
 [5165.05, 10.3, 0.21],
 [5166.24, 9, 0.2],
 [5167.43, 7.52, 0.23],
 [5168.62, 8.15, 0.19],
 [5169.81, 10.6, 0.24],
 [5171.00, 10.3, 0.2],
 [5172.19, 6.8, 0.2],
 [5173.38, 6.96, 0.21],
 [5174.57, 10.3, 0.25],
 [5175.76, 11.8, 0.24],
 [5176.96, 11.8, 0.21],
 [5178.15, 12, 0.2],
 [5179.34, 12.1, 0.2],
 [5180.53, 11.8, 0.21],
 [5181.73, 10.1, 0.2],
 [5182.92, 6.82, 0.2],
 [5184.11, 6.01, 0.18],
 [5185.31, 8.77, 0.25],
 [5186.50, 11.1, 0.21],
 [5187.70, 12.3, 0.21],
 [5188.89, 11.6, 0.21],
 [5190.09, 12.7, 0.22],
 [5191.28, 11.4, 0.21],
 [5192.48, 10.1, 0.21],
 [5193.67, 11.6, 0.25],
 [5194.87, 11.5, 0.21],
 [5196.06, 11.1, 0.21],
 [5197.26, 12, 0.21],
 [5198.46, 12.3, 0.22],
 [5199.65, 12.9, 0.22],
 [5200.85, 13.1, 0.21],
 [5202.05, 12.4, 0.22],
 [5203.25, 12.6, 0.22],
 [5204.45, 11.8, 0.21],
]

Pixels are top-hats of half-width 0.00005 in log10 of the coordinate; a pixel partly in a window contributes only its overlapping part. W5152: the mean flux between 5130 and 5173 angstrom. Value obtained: 11.4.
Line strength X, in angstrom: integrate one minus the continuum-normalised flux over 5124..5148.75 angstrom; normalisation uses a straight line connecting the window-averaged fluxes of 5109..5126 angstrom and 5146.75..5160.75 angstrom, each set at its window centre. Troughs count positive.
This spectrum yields 1.0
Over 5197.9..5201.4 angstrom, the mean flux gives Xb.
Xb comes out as 12.8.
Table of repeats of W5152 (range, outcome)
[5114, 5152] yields 12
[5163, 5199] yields 10.3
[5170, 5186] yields 9.69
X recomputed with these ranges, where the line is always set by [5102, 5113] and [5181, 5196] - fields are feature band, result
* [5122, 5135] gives 0.0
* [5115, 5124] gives -0.4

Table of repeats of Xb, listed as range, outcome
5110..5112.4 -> 12.6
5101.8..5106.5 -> 12.4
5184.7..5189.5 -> 10.9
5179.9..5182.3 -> 11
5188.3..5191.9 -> 11.9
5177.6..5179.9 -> 12.1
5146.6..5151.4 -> 11.5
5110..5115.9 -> 12.7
